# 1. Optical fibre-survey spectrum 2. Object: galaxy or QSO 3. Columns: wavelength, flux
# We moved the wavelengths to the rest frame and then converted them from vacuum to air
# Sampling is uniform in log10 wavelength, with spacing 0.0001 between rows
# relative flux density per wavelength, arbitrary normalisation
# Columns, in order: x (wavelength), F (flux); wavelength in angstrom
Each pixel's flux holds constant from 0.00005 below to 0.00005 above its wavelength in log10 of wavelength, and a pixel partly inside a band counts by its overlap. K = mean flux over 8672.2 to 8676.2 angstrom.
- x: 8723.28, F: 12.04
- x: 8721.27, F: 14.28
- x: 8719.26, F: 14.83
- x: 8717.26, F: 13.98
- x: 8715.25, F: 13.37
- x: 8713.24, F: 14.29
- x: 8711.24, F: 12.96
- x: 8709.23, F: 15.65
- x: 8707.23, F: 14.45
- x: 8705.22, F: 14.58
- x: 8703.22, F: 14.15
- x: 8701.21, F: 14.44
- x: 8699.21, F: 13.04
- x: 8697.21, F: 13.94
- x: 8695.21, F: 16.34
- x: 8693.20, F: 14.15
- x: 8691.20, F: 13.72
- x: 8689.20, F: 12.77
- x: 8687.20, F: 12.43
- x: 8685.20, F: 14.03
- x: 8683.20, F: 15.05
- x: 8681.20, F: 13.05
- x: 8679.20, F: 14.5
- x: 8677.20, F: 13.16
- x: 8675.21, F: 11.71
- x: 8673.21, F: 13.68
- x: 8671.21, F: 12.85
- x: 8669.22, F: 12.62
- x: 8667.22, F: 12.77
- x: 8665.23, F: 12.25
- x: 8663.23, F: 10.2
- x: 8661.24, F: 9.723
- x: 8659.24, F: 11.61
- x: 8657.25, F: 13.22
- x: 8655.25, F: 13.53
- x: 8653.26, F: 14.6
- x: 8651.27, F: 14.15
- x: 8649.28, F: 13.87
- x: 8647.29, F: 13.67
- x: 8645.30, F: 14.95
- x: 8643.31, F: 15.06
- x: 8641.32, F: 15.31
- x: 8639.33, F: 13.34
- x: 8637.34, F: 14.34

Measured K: 12.7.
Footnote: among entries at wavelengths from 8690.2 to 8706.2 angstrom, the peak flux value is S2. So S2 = 16.34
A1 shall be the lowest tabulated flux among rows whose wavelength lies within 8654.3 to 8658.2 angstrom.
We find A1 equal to 13.22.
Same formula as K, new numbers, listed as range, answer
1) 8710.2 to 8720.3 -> 13.9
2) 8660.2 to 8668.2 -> 11.2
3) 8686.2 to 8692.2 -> 13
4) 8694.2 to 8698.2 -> 15.1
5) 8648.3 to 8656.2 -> 14.1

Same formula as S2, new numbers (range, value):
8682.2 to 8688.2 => 15.05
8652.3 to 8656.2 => 14.6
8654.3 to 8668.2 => 13.53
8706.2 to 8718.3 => 15.65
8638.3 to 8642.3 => 15.31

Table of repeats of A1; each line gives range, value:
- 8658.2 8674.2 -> 9.723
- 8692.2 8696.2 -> 14.15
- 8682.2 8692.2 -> 12.43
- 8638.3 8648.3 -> 13.34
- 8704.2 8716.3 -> 12.96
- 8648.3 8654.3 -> 13.87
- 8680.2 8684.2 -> 13.05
